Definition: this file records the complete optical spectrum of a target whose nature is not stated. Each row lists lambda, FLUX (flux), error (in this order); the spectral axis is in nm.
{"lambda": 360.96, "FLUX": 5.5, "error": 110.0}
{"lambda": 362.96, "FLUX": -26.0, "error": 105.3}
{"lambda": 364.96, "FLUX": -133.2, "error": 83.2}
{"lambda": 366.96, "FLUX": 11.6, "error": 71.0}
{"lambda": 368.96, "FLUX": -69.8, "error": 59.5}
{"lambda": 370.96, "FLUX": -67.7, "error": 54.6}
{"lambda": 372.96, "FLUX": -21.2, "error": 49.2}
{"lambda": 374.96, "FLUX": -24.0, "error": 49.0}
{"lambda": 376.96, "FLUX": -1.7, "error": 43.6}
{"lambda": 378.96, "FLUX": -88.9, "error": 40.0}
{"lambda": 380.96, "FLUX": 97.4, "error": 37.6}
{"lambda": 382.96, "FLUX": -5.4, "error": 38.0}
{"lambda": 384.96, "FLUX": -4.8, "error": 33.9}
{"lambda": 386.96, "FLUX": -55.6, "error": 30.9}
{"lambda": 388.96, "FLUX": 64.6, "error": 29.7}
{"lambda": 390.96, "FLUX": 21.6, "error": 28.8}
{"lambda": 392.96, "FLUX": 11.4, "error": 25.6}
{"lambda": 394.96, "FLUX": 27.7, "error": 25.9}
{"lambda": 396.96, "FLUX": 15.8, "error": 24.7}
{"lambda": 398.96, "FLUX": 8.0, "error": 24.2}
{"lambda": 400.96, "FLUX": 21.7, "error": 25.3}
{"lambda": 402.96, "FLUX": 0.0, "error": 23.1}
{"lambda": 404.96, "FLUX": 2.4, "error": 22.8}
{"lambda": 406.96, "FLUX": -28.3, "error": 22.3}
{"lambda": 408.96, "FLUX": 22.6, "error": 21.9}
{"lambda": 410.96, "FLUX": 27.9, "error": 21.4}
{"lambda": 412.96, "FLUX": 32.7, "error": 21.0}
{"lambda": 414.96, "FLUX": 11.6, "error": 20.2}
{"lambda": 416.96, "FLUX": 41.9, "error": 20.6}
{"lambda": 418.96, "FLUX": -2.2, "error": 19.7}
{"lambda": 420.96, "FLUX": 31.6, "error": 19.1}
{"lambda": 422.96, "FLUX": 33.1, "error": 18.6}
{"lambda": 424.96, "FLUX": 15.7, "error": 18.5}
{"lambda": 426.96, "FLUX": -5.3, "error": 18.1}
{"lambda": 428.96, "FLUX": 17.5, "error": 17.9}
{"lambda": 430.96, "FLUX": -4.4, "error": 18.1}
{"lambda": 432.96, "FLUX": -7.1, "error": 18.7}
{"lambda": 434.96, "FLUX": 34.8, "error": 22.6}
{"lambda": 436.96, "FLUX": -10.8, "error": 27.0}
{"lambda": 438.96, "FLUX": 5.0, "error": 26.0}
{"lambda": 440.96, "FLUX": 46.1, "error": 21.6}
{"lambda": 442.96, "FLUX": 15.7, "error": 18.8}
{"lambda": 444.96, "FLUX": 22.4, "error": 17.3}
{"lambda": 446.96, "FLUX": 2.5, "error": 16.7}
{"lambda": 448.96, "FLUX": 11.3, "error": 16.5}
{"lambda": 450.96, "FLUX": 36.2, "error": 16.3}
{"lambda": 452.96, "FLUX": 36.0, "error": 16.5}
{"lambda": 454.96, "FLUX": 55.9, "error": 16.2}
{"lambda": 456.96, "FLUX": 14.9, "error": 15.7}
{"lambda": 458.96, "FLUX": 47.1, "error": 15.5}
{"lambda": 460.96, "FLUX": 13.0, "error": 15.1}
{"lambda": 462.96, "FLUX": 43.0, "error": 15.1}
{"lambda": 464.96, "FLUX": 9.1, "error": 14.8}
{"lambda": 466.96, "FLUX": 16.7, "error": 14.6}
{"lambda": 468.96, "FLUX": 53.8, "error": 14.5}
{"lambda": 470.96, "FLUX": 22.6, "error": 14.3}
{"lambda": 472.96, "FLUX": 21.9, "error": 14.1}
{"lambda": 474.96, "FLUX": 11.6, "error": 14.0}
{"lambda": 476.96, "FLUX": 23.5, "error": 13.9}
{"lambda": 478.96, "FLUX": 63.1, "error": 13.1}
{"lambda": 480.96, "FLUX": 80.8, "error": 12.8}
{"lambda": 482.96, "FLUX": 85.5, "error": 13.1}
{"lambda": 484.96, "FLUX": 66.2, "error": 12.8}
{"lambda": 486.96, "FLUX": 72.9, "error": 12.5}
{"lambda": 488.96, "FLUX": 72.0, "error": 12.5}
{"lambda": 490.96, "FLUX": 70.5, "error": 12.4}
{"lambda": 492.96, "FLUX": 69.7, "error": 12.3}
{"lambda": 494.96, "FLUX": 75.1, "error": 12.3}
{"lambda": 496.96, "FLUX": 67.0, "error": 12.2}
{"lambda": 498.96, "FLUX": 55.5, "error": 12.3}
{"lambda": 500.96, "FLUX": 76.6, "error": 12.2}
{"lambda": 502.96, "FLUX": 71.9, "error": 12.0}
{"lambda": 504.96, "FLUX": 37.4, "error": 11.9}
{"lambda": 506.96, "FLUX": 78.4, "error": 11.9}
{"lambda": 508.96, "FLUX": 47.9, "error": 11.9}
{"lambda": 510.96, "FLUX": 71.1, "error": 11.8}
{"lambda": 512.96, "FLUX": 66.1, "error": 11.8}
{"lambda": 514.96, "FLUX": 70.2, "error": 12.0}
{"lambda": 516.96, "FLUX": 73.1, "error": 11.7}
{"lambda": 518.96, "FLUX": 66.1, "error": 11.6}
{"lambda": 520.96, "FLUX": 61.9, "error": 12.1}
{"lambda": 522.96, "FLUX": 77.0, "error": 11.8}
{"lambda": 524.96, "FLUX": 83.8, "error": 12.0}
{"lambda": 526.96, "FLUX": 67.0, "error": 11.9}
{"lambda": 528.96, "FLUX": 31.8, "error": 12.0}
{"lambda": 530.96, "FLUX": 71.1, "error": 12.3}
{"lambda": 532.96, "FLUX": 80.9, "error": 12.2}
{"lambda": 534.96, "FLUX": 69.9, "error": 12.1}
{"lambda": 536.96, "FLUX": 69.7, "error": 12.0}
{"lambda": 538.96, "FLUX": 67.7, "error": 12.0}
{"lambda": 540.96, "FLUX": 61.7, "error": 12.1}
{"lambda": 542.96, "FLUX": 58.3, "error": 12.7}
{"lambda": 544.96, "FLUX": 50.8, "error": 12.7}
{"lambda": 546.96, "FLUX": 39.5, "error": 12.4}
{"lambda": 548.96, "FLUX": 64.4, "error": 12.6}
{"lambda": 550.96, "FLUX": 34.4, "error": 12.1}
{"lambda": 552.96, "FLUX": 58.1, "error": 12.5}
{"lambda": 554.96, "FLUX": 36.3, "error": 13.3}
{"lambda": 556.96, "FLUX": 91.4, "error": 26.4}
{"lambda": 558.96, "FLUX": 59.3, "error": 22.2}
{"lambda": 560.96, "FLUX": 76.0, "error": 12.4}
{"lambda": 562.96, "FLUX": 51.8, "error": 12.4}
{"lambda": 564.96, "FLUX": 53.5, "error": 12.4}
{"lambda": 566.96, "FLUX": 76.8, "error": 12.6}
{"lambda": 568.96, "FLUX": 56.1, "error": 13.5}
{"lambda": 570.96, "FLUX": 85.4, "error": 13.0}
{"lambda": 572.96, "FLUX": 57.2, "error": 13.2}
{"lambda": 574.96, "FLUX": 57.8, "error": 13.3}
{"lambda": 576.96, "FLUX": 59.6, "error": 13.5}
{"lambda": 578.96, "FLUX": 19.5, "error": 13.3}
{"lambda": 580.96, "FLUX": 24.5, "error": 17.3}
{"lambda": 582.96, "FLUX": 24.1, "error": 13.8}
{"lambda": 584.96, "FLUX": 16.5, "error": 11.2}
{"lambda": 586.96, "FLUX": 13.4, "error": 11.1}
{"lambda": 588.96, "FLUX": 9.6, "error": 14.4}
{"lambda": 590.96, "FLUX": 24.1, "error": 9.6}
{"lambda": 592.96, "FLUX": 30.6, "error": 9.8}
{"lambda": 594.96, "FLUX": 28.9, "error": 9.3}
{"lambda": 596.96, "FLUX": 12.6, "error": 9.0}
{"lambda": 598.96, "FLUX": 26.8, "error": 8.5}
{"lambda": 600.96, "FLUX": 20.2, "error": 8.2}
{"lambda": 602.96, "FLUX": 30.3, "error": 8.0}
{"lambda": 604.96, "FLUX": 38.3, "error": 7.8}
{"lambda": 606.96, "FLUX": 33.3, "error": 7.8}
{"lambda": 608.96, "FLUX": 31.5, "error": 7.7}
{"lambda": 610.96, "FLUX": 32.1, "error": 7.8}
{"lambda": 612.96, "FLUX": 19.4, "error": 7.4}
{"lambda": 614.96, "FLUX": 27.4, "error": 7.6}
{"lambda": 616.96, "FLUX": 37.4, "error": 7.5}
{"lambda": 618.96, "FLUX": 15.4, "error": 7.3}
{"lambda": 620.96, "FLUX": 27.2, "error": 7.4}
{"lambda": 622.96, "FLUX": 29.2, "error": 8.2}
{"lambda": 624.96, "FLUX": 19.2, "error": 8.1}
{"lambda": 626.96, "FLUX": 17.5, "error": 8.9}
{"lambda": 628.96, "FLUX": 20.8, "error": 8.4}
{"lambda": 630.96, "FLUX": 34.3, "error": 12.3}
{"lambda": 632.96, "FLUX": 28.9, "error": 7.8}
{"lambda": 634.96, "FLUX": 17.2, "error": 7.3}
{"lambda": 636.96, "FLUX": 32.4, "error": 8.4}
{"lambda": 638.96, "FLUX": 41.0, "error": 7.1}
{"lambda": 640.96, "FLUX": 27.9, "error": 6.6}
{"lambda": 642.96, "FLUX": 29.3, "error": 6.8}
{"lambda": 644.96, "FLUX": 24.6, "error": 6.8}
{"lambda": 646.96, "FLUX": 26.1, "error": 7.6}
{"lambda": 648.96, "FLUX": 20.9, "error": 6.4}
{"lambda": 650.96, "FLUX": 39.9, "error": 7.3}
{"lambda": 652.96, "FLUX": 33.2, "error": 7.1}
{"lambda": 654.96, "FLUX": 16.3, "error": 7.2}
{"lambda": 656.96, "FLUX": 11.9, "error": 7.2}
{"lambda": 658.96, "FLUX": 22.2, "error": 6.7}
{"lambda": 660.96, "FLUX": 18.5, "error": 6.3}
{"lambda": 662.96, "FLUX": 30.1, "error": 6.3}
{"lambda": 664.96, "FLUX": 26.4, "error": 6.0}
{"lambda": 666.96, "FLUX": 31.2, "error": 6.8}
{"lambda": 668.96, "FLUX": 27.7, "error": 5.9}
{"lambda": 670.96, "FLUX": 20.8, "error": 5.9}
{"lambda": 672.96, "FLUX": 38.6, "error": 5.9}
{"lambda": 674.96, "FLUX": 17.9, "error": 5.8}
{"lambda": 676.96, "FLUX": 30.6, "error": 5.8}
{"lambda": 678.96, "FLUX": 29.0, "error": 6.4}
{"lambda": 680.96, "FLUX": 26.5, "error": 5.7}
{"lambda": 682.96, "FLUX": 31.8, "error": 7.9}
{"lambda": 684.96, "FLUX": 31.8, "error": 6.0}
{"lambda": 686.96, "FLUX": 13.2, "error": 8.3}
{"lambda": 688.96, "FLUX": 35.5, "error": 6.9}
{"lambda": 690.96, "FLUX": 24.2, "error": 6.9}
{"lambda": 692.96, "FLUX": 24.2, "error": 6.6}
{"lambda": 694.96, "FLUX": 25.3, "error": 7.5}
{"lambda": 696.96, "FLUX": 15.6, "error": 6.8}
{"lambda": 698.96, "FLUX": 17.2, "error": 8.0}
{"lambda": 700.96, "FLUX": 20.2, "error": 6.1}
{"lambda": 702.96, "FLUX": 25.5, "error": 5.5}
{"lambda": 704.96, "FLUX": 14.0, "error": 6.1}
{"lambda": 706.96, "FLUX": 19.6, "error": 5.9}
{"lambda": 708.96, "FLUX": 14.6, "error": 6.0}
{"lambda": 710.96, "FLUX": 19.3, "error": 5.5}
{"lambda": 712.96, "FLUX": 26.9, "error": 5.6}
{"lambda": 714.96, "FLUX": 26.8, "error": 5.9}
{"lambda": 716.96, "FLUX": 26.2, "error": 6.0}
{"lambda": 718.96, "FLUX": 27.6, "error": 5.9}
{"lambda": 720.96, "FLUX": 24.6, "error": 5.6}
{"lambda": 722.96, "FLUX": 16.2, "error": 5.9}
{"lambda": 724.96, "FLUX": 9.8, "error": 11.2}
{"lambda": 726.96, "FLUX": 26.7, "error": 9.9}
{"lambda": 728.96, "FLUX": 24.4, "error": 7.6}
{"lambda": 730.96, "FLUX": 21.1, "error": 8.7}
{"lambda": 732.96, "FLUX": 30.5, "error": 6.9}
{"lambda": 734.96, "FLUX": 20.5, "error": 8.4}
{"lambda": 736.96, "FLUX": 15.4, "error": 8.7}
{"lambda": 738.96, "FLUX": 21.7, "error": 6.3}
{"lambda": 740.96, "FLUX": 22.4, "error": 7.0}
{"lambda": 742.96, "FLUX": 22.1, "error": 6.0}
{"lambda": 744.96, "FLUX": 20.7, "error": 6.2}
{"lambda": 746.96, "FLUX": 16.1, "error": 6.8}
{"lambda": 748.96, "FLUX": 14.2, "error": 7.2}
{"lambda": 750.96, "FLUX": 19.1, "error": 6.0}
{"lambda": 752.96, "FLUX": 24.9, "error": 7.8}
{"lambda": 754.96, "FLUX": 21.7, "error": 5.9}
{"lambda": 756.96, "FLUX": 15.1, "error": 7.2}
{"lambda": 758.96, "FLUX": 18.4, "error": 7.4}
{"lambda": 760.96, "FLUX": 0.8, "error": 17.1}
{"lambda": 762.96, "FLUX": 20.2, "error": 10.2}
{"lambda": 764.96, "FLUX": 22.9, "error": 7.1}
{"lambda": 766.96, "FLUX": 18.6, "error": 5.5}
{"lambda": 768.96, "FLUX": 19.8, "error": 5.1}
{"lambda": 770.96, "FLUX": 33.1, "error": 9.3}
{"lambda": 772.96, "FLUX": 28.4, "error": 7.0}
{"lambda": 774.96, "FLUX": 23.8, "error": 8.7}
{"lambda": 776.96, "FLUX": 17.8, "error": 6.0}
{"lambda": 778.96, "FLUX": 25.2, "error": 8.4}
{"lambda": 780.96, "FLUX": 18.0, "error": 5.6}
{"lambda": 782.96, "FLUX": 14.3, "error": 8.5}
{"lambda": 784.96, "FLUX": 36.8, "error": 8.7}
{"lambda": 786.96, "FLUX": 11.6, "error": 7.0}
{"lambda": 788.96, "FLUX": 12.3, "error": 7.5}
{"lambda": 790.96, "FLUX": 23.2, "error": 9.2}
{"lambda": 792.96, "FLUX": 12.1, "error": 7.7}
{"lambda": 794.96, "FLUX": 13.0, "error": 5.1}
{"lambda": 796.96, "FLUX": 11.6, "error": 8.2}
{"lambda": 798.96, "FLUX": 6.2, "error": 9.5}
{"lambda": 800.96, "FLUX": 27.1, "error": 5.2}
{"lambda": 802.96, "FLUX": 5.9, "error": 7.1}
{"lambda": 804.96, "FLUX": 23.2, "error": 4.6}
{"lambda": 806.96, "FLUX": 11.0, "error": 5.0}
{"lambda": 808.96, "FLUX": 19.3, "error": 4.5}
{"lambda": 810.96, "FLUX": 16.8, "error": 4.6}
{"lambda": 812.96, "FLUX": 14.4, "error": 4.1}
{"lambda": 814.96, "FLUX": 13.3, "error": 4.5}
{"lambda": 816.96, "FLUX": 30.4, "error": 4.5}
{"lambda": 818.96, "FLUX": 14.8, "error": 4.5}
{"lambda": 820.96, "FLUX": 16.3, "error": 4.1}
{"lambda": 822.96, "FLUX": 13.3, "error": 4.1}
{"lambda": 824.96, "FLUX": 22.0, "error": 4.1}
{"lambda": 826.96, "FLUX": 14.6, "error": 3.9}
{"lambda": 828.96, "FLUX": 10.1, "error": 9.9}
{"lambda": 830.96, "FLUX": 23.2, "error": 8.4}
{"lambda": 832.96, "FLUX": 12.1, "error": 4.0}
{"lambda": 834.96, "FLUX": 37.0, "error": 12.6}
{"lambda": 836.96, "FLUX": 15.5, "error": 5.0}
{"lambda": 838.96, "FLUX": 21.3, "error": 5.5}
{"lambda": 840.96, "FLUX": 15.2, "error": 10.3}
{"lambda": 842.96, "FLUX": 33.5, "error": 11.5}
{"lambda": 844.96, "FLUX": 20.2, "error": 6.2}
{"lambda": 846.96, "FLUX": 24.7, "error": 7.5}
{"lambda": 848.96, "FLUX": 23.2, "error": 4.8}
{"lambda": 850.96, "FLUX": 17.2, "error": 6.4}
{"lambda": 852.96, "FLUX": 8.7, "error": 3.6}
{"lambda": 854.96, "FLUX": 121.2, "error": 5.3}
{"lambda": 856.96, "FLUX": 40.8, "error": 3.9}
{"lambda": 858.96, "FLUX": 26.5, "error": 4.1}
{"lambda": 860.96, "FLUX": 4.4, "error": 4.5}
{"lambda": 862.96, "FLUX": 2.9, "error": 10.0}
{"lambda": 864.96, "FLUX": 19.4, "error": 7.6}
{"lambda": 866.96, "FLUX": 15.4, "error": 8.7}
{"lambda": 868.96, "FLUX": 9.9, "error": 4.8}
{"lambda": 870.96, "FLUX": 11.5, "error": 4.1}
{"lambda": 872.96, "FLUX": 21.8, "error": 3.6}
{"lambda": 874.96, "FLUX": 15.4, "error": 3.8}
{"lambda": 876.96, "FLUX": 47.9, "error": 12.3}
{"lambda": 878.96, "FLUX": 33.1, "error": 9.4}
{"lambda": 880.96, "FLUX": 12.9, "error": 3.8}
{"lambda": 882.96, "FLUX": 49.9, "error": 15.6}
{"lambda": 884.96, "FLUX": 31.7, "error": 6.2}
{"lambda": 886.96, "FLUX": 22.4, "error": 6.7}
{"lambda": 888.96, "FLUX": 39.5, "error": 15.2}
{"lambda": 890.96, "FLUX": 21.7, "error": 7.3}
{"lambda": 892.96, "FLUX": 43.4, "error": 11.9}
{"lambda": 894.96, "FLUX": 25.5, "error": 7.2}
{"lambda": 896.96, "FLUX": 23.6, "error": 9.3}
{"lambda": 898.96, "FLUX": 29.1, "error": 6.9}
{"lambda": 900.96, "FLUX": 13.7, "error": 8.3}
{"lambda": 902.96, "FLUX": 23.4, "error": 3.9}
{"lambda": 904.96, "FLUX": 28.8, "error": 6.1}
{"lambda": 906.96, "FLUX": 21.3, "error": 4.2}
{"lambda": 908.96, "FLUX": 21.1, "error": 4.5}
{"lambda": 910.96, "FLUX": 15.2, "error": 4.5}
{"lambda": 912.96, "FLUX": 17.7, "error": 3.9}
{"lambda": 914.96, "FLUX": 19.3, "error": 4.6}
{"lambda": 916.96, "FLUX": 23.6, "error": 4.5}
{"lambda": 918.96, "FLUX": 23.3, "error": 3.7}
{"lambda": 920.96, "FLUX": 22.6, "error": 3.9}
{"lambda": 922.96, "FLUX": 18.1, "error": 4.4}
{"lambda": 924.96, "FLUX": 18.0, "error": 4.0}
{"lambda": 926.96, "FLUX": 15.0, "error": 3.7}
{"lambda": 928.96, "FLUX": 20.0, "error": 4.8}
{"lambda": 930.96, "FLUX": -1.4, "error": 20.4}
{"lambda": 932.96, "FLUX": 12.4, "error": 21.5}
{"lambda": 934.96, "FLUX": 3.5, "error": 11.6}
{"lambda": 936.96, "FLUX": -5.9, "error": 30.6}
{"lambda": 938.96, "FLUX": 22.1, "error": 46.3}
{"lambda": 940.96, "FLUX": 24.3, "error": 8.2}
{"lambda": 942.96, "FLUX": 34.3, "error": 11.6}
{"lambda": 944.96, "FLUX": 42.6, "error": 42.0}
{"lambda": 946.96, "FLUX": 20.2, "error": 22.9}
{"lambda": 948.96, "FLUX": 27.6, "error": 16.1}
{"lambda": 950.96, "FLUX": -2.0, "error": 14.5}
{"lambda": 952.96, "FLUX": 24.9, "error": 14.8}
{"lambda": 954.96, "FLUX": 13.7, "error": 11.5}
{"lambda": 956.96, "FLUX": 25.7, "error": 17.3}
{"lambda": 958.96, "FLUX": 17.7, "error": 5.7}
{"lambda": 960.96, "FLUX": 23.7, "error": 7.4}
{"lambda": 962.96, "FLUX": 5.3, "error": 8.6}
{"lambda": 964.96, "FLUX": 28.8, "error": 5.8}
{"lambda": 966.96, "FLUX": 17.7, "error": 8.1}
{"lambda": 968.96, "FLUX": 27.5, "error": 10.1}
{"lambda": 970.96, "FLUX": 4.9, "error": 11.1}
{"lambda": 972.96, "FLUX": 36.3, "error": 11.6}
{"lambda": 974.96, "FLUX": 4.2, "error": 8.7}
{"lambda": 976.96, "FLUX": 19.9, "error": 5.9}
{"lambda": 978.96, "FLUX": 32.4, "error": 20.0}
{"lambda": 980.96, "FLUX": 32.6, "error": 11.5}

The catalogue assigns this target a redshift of 1.295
